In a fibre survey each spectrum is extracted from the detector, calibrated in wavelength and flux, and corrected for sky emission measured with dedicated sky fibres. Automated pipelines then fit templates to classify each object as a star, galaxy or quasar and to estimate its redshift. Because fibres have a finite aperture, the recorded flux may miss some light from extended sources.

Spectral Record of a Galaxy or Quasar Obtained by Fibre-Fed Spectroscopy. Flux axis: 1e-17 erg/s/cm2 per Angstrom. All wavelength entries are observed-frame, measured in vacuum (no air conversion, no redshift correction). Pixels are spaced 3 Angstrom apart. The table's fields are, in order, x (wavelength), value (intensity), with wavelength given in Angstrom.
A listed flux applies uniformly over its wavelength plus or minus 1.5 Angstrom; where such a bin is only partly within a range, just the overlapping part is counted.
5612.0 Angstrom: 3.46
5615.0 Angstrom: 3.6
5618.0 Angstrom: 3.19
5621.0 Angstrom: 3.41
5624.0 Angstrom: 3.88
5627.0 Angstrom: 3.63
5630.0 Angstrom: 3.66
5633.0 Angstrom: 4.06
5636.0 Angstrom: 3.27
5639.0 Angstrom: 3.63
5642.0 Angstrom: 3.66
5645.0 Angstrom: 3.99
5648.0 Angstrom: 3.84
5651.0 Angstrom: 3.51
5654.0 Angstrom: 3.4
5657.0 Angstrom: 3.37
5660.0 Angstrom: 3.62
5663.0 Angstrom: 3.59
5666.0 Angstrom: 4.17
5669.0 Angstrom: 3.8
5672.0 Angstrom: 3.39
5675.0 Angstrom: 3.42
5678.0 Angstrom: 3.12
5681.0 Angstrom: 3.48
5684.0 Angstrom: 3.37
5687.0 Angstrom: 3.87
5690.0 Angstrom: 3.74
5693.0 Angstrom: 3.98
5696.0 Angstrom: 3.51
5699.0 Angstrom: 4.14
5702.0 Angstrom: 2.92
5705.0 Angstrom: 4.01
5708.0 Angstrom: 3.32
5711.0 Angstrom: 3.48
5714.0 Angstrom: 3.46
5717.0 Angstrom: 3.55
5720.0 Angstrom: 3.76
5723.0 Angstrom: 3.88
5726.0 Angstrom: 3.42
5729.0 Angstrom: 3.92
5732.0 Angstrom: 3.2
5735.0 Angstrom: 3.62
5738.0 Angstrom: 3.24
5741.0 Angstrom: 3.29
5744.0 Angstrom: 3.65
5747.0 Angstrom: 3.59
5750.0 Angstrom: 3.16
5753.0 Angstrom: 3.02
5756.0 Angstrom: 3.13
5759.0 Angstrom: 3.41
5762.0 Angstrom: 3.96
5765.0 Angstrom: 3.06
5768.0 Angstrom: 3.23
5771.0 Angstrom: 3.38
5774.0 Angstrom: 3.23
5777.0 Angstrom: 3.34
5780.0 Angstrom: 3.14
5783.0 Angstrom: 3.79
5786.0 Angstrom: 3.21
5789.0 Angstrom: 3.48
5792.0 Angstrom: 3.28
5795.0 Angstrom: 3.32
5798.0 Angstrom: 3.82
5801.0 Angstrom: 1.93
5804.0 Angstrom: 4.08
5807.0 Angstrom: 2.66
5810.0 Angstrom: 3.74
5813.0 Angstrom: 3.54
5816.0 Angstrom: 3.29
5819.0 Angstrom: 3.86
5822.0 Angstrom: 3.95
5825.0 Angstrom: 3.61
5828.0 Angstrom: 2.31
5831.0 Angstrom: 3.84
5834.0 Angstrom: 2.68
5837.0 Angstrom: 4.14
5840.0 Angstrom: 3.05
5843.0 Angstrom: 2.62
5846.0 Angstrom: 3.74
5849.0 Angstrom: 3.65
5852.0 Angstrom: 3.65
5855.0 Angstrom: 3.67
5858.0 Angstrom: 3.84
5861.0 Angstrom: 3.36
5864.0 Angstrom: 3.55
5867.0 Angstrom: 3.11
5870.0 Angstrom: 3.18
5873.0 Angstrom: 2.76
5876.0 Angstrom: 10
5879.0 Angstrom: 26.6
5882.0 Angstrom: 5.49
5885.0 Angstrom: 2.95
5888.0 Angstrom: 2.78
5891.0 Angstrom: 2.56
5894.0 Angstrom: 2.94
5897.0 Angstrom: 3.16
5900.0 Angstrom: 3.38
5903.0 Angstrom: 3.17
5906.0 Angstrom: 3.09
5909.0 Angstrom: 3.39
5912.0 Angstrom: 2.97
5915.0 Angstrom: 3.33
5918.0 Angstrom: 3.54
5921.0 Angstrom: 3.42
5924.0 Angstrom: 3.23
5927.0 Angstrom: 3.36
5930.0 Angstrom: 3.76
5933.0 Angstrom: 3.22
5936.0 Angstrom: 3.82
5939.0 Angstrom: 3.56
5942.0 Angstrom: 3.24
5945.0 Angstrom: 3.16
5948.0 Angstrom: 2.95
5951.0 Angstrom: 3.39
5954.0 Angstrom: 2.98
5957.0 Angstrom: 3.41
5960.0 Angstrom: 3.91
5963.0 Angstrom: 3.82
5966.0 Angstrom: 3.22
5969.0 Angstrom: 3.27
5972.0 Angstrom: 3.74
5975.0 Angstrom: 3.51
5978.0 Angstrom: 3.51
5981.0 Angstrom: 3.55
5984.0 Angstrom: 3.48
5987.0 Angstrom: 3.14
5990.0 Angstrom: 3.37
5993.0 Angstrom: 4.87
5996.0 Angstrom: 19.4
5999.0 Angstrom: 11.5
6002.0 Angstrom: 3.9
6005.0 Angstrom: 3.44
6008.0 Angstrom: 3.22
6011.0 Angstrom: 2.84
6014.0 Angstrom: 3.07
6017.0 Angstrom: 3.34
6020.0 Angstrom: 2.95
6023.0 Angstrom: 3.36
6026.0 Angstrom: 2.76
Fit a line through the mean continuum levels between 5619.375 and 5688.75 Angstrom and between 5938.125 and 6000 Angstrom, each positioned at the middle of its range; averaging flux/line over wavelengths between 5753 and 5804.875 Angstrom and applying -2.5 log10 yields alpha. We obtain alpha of 0.200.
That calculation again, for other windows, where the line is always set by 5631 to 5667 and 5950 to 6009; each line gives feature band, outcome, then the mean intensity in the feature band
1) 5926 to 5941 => 0.29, 3.54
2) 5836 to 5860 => 0.22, 3.53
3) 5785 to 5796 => 0.24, 3.33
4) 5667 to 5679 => 0.08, 3.48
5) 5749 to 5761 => 0.24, 3.21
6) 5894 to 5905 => 0.37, 3.19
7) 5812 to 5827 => 0.17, 3.61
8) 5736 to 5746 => 0.16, 3.41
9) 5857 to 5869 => 0.26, 3.44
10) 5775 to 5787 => 0.21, 3.37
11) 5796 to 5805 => 0.28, 3.23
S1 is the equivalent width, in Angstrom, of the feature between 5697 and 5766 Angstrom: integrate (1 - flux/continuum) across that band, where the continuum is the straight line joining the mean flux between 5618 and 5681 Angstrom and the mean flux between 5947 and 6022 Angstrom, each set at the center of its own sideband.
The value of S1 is 5.6 Angstrom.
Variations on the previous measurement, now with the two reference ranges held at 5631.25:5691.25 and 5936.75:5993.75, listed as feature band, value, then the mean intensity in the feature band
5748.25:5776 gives 2.1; 3.29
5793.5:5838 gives 2.0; 3.38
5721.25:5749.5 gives 0.4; 3.52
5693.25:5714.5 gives 0.1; 3.58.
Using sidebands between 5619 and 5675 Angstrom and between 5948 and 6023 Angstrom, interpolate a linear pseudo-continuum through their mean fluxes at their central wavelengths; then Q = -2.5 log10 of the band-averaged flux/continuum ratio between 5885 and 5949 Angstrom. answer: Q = 0.296 mag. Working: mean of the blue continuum 3.65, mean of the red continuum 4.4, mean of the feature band 3.24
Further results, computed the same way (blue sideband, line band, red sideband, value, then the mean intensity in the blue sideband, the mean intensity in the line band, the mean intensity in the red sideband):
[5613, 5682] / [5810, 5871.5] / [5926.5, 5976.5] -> 0.016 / 3.6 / 3.44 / 3.43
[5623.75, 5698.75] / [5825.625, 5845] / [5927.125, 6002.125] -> 0.290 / 3.64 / 3.15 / 4.46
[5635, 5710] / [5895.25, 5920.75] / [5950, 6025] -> 0.276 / 3.61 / 3.26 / 4.4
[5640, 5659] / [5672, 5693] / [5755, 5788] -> 0.009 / 3.63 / 3.53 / 3.36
